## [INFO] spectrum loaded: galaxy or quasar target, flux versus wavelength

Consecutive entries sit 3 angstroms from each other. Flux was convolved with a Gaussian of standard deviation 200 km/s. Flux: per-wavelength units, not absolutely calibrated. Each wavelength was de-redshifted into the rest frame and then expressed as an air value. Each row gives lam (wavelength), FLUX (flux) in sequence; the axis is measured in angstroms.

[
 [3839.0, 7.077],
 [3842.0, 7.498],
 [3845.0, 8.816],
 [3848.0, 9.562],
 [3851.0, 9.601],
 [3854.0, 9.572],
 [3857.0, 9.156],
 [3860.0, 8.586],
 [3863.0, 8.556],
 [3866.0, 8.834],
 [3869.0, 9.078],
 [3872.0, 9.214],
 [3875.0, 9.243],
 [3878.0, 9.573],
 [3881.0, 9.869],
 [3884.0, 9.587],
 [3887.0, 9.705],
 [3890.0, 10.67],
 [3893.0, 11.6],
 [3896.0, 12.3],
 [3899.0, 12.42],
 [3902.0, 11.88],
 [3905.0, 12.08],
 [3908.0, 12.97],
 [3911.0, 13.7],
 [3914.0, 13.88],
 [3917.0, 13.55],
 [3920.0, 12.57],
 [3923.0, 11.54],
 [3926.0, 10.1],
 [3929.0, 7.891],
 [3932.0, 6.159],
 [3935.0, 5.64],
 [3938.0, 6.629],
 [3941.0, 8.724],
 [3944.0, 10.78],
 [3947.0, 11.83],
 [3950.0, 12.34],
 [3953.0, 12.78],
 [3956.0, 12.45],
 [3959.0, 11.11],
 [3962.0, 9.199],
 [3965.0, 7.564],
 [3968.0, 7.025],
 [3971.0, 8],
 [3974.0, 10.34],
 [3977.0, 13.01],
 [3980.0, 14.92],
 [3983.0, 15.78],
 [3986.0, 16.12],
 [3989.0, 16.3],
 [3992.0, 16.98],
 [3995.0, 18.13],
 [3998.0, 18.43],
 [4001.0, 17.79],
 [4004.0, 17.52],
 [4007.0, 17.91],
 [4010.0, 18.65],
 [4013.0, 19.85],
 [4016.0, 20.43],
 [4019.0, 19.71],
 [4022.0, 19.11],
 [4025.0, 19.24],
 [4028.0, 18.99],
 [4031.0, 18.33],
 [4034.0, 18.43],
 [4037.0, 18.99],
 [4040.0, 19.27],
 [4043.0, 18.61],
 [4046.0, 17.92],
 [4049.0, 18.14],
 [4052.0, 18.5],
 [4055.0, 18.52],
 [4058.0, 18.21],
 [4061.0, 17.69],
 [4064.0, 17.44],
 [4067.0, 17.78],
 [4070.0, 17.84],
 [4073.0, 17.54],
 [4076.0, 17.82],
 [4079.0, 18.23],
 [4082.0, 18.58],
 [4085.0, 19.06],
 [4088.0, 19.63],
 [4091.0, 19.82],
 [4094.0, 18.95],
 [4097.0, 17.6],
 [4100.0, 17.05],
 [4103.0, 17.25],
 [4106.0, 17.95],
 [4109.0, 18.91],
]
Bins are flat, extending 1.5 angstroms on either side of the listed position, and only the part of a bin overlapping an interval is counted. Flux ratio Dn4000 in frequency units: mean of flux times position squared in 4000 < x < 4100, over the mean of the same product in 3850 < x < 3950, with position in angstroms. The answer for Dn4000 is 1.95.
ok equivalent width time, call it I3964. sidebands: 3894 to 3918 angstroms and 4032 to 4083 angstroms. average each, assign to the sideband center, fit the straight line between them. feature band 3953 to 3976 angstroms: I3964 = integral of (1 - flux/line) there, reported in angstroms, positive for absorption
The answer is 8.0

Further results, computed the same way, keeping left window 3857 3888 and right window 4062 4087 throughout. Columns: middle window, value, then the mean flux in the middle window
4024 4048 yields -3.4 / 18.7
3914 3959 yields 6.1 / 10.4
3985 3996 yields -1.9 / 16.9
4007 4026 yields -4.7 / 19.4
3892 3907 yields -2.5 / 12.1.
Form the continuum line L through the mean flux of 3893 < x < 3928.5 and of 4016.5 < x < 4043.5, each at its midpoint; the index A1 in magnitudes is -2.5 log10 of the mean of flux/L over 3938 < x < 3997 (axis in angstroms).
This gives 0.27 mag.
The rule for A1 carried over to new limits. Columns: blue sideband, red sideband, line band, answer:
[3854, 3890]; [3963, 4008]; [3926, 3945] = 0.484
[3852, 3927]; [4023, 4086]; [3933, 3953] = 0.366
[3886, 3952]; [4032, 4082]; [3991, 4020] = -0.197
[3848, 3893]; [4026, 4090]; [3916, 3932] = 0.131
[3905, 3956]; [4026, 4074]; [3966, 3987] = 0.152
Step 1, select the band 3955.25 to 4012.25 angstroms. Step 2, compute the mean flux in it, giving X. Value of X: 14.2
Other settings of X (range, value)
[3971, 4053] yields 17.5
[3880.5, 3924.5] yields 11.9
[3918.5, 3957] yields 9.92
